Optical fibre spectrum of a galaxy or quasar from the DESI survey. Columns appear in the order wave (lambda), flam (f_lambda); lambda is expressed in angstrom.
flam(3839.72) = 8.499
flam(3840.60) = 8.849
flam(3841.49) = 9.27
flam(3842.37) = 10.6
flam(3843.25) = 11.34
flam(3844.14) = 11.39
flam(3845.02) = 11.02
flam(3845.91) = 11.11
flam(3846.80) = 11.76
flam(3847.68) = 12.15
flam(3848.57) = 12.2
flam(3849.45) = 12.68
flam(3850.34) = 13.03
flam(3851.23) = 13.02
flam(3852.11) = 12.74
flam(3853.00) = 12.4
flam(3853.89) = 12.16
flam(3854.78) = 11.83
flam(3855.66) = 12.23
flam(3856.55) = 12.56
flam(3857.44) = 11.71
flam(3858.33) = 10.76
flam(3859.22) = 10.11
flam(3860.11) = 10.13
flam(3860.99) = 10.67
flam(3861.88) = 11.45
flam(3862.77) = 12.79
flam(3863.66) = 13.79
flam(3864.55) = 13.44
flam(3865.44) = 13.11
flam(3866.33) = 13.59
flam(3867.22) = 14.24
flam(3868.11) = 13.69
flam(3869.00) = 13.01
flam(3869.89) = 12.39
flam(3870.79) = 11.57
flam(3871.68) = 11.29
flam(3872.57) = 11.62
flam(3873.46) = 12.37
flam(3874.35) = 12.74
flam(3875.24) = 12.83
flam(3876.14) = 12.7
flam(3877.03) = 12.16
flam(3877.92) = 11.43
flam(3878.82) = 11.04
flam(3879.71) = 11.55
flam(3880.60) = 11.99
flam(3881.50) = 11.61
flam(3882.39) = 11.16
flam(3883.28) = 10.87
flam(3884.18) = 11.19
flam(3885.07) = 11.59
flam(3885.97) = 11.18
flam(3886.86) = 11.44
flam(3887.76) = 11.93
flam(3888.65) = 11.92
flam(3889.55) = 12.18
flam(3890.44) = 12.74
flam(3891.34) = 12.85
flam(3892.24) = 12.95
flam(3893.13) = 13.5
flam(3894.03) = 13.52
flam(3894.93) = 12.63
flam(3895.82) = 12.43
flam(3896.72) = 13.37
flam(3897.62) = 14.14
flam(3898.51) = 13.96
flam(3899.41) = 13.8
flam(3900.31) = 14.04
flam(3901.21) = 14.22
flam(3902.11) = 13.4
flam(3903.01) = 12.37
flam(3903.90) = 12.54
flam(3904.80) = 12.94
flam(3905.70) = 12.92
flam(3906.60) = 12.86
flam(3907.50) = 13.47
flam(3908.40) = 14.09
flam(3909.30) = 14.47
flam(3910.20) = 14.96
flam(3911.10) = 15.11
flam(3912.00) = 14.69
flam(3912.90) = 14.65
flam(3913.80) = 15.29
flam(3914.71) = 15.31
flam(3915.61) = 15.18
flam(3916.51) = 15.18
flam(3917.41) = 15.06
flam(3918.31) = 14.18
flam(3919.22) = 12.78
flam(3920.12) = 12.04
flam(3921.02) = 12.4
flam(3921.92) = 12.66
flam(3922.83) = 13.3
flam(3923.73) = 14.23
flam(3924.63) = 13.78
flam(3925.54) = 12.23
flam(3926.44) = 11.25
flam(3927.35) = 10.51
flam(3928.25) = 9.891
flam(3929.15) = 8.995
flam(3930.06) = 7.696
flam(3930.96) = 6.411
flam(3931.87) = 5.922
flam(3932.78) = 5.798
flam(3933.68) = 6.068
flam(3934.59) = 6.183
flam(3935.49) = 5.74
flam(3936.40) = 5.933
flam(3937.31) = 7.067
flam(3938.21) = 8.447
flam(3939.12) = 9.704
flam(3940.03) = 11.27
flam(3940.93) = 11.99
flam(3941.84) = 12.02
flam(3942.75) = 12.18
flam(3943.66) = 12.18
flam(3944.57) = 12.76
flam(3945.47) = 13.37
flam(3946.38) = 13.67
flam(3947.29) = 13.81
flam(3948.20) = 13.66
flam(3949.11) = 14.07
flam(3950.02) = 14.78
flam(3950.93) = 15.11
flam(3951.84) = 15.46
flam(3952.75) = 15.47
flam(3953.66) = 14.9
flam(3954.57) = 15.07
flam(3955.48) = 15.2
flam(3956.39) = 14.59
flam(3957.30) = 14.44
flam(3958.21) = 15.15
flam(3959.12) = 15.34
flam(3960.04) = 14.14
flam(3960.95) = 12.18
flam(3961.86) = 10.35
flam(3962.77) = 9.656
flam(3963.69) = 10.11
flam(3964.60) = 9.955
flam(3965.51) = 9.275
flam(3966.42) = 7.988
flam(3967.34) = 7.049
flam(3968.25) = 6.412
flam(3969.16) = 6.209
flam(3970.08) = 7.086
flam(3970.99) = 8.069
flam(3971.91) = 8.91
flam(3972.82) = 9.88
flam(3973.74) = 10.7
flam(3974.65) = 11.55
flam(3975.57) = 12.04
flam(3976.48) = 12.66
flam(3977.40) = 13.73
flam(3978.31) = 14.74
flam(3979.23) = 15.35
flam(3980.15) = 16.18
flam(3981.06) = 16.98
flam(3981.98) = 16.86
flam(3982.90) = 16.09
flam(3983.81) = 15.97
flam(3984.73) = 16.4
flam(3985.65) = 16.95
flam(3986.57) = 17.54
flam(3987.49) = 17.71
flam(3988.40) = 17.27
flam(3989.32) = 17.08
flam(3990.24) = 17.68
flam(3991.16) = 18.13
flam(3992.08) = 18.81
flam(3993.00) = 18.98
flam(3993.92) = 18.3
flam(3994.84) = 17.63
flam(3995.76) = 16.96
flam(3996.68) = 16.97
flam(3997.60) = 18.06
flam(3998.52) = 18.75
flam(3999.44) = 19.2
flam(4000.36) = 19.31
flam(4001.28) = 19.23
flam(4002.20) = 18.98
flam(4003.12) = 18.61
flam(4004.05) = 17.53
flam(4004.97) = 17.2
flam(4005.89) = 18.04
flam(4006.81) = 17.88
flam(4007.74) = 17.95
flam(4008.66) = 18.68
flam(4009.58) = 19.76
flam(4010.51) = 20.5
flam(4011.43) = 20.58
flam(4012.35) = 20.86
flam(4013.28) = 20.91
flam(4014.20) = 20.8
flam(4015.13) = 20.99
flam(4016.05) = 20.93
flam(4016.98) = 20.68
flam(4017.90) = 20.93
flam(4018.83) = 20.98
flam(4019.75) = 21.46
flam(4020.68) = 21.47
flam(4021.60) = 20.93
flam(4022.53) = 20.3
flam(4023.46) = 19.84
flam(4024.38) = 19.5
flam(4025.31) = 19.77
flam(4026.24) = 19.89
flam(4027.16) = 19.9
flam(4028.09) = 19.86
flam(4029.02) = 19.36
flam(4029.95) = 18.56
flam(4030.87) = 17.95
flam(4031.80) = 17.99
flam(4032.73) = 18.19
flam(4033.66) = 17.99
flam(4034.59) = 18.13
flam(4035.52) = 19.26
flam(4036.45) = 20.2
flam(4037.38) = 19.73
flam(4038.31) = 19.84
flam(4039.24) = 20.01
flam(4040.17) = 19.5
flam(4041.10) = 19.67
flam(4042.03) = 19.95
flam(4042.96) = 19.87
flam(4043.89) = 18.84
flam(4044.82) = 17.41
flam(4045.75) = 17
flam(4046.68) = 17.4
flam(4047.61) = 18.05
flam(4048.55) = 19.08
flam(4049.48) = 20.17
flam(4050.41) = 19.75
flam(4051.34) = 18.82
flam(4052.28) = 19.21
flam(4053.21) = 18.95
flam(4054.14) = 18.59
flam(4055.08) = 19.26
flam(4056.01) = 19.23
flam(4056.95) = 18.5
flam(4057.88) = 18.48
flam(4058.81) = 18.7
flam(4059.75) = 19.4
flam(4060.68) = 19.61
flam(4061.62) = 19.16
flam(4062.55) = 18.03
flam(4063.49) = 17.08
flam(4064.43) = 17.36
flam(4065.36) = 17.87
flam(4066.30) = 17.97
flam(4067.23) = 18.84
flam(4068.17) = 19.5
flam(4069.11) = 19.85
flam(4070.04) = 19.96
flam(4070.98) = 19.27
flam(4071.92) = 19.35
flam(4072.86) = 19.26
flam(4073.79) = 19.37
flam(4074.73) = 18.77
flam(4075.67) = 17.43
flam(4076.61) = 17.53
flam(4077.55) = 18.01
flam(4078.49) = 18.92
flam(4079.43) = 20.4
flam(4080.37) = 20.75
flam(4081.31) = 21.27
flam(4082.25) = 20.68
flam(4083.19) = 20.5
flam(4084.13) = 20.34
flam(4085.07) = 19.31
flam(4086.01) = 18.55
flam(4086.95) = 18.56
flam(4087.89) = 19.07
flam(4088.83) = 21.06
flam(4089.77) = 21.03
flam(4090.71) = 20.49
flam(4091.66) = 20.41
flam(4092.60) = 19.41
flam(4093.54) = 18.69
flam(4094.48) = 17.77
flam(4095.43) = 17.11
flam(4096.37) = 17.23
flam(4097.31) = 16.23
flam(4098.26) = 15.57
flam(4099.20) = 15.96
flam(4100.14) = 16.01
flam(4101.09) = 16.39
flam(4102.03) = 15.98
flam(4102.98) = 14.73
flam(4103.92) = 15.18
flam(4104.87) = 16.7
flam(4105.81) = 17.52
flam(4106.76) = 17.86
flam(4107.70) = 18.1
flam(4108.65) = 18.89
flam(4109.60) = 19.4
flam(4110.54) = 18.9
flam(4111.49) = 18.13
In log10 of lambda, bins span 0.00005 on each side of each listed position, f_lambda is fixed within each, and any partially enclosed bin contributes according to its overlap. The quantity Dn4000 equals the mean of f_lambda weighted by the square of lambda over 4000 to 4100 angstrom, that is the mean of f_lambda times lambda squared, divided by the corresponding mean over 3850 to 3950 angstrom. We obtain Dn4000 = 1.7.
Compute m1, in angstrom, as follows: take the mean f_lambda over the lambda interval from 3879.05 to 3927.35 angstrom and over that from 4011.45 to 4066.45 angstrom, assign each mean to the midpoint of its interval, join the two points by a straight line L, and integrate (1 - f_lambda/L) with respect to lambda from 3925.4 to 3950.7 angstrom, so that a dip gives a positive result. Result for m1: 7.9 angstrom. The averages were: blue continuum 13.1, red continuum 19.3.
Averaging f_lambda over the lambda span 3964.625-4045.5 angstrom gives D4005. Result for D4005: 17.3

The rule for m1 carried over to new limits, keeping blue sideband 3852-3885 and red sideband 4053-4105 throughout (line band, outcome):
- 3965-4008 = 1.8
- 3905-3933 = 2.1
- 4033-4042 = -1.1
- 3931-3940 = 4.6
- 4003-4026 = -4.6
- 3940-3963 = 1.5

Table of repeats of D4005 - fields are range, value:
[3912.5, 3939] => 10.8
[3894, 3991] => 12.6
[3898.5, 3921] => 13.9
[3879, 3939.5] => 11.9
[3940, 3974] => 12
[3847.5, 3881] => 12.2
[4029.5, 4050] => 18.9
